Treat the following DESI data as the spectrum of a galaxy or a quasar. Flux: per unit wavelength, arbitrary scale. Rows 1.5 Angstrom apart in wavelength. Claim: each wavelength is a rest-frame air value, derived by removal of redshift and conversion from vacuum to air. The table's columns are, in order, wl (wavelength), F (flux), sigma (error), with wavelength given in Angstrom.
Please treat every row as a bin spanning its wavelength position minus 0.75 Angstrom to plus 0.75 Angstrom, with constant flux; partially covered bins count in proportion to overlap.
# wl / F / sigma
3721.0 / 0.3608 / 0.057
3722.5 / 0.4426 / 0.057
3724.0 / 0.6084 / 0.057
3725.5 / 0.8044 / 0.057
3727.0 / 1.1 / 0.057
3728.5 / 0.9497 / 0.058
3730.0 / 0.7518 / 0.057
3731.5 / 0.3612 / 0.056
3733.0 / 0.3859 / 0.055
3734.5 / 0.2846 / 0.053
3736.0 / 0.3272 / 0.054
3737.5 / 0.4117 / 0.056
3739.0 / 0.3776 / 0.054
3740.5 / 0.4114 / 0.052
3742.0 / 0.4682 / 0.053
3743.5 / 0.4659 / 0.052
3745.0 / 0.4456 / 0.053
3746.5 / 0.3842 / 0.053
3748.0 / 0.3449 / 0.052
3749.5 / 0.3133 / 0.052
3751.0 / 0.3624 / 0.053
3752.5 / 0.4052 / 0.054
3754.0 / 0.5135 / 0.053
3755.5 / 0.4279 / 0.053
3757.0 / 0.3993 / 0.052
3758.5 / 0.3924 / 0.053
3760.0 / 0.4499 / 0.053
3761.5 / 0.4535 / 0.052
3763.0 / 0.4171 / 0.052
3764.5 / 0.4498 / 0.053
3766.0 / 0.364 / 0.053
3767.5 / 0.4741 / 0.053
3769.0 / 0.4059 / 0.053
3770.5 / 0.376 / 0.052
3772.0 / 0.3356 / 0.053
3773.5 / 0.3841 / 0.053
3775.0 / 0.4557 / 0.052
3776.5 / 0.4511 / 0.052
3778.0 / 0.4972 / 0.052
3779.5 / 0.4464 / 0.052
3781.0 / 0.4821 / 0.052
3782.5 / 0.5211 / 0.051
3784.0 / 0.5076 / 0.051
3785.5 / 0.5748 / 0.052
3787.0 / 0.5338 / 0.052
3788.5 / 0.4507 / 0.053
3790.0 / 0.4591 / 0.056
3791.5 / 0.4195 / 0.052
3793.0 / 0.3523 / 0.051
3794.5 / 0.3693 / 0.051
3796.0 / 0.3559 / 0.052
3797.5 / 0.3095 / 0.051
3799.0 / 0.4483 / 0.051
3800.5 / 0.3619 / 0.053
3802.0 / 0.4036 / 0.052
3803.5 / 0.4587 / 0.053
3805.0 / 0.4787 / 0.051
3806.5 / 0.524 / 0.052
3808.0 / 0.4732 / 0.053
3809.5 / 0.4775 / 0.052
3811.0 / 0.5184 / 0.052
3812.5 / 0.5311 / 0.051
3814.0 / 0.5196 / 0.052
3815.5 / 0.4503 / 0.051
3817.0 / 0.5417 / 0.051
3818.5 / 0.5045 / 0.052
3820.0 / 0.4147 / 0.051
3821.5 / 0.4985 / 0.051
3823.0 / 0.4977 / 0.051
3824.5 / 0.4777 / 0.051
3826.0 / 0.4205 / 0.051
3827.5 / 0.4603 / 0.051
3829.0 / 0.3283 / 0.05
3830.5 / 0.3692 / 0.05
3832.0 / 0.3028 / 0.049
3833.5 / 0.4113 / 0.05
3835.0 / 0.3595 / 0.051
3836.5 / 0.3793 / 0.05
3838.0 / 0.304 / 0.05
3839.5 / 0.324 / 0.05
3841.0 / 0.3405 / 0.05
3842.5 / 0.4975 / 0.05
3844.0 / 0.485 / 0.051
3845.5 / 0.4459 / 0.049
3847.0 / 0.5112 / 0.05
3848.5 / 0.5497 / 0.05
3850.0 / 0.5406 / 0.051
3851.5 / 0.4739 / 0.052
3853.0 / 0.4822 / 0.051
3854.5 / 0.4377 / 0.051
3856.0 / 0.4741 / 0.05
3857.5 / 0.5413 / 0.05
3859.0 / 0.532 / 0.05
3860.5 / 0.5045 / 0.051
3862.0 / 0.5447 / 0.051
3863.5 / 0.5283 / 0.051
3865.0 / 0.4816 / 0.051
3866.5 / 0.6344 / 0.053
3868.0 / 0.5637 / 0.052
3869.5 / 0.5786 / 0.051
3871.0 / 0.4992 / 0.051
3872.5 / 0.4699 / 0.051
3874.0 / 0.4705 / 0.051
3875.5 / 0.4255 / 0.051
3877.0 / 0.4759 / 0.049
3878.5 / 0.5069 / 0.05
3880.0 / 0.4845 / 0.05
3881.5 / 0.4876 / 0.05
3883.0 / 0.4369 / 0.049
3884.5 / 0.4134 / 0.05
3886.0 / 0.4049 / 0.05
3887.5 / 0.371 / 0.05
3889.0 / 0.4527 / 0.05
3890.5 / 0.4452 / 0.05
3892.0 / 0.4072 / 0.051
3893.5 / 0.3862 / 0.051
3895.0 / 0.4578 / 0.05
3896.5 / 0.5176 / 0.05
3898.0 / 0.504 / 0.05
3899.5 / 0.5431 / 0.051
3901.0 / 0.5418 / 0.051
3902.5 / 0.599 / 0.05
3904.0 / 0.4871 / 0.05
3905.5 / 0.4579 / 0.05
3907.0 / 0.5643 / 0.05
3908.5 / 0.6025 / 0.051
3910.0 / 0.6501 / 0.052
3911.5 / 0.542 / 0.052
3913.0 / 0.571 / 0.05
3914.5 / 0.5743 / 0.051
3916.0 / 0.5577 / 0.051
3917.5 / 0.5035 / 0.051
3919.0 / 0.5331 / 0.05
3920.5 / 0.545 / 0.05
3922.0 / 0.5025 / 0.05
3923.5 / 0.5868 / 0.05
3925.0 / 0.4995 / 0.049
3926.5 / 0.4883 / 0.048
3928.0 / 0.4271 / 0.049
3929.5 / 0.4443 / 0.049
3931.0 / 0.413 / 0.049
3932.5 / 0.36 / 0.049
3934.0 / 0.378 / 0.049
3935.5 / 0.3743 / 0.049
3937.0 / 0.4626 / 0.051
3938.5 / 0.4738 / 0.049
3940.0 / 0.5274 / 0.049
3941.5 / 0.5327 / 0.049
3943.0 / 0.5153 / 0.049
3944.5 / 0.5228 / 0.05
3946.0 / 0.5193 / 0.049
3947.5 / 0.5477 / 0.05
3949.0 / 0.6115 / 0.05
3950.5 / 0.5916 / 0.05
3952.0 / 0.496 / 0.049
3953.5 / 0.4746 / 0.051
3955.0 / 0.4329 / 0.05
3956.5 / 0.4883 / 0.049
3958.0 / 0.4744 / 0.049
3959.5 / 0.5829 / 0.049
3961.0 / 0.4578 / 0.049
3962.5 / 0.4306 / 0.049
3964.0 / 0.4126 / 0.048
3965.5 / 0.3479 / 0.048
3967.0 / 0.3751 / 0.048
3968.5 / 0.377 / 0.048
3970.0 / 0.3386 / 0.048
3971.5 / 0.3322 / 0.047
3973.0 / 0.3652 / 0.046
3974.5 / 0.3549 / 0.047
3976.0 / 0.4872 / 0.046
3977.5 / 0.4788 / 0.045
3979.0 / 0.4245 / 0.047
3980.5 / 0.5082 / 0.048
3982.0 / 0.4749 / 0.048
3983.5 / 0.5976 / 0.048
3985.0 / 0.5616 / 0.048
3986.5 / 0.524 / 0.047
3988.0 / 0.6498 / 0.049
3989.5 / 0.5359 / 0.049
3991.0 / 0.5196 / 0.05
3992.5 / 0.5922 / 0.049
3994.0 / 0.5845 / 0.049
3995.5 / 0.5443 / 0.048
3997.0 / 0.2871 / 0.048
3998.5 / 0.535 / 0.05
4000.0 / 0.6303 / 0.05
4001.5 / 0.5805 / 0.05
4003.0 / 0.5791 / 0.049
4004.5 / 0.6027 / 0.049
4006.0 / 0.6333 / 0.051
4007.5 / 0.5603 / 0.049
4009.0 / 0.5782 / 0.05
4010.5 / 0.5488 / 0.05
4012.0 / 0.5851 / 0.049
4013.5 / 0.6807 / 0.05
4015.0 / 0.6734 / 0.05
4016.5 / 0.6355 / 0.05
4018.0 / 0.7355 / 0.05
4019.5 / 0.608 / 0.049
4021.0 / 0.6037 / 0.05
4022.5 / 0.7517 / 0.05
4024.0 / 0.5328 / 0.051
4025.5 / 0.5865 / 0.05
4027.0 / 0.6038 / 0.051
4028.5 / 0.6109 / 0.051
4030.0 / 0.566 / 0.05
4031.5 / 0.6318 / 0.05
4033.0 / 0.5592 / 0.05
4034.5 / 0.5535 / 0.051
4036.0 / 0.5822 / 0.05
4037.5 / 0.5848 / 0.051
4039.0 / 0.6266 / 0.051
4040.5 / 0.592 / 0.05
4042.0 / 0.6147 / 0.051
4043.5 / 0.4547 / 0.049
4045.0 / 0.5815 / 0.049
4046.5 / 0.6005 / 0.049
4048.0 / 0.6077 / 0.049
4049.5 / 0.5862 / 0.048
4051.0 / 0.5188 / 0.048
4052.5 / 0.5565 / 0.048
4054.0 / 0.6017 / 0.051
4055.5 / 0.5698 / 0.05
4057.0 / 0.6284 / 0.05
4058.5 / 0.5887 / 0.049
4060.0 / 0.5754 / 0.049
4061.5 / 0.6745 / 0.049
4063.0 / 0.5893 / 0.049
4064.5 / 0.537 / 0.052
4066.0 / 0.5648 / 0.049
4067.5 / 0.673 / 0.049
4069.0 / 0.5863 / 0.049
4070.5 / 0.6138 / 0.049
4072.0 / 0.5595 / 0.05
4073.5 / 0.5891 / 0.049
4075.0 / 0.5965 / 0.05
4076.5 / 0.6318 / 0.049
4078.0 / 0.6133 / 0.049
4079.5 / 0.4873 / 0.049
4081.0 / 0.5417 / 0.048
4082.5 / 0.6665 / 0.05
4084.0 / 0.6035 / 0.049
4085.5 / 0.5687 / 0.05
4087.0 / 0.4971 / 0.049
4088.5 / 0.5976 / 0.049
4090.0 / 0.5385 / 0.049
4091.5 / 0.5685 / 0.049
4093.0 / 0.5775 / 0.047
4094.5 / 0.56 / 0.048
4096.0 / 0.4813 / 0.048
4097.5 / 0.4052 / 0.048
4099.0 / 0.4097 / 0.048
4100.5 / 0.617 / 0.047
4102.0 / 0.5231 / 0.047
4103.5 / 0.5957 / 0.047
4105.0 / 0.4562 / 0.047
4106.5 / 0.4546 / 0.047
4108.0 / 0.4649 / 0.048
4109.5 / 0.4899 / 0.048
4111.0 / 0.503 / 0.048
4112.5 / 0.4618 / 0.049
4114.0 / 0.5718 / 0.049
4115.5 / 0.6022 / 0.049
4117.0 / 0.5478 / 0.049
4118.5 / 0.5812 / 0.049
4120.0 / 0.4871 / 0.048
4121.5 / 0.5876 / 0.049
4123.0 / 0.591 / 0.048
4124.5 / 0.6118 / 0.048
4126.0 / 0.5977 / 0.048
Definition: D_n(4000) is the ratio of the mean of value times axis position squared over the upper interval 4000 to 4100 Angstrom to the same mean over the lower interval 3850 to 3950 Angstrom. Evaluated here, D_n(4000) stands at 1.27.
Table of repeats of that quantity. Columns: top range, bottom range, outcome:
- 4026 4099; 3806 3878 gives 1.37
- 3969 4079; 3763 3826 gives 1.41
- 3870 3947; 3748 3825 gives 1.17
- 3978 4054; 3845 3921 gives 1.23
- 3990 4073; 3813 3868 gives 1.40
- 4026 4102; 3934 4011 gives 1.21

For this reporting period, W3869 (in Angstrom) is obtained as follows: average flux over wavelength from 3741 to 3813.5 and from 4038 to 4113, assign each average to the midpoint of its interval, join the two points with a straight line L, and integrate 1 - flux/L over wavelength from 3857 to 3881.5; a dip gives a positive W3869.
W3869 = -2.1 Angstrom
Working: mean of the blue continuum 0.436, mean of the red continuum 0.56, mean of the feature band 0.514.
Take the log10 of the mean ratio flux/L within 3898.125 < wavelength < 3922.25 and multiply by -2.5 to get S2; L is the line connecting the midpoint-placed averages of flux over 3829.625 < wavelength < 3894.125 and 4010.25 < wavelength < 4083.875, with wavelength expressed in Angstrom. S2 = -0.111 mag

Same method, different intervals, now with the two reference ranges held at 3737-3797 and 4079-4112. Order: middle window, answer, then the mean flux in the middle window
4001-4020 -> -0.223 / 0.616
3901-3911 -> -0.188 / 0.558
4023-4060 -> -0.141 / 0.582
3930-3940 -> 0.142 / 0.42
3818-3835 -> 0.059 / 0.422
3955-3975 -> 0.182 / 0.412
